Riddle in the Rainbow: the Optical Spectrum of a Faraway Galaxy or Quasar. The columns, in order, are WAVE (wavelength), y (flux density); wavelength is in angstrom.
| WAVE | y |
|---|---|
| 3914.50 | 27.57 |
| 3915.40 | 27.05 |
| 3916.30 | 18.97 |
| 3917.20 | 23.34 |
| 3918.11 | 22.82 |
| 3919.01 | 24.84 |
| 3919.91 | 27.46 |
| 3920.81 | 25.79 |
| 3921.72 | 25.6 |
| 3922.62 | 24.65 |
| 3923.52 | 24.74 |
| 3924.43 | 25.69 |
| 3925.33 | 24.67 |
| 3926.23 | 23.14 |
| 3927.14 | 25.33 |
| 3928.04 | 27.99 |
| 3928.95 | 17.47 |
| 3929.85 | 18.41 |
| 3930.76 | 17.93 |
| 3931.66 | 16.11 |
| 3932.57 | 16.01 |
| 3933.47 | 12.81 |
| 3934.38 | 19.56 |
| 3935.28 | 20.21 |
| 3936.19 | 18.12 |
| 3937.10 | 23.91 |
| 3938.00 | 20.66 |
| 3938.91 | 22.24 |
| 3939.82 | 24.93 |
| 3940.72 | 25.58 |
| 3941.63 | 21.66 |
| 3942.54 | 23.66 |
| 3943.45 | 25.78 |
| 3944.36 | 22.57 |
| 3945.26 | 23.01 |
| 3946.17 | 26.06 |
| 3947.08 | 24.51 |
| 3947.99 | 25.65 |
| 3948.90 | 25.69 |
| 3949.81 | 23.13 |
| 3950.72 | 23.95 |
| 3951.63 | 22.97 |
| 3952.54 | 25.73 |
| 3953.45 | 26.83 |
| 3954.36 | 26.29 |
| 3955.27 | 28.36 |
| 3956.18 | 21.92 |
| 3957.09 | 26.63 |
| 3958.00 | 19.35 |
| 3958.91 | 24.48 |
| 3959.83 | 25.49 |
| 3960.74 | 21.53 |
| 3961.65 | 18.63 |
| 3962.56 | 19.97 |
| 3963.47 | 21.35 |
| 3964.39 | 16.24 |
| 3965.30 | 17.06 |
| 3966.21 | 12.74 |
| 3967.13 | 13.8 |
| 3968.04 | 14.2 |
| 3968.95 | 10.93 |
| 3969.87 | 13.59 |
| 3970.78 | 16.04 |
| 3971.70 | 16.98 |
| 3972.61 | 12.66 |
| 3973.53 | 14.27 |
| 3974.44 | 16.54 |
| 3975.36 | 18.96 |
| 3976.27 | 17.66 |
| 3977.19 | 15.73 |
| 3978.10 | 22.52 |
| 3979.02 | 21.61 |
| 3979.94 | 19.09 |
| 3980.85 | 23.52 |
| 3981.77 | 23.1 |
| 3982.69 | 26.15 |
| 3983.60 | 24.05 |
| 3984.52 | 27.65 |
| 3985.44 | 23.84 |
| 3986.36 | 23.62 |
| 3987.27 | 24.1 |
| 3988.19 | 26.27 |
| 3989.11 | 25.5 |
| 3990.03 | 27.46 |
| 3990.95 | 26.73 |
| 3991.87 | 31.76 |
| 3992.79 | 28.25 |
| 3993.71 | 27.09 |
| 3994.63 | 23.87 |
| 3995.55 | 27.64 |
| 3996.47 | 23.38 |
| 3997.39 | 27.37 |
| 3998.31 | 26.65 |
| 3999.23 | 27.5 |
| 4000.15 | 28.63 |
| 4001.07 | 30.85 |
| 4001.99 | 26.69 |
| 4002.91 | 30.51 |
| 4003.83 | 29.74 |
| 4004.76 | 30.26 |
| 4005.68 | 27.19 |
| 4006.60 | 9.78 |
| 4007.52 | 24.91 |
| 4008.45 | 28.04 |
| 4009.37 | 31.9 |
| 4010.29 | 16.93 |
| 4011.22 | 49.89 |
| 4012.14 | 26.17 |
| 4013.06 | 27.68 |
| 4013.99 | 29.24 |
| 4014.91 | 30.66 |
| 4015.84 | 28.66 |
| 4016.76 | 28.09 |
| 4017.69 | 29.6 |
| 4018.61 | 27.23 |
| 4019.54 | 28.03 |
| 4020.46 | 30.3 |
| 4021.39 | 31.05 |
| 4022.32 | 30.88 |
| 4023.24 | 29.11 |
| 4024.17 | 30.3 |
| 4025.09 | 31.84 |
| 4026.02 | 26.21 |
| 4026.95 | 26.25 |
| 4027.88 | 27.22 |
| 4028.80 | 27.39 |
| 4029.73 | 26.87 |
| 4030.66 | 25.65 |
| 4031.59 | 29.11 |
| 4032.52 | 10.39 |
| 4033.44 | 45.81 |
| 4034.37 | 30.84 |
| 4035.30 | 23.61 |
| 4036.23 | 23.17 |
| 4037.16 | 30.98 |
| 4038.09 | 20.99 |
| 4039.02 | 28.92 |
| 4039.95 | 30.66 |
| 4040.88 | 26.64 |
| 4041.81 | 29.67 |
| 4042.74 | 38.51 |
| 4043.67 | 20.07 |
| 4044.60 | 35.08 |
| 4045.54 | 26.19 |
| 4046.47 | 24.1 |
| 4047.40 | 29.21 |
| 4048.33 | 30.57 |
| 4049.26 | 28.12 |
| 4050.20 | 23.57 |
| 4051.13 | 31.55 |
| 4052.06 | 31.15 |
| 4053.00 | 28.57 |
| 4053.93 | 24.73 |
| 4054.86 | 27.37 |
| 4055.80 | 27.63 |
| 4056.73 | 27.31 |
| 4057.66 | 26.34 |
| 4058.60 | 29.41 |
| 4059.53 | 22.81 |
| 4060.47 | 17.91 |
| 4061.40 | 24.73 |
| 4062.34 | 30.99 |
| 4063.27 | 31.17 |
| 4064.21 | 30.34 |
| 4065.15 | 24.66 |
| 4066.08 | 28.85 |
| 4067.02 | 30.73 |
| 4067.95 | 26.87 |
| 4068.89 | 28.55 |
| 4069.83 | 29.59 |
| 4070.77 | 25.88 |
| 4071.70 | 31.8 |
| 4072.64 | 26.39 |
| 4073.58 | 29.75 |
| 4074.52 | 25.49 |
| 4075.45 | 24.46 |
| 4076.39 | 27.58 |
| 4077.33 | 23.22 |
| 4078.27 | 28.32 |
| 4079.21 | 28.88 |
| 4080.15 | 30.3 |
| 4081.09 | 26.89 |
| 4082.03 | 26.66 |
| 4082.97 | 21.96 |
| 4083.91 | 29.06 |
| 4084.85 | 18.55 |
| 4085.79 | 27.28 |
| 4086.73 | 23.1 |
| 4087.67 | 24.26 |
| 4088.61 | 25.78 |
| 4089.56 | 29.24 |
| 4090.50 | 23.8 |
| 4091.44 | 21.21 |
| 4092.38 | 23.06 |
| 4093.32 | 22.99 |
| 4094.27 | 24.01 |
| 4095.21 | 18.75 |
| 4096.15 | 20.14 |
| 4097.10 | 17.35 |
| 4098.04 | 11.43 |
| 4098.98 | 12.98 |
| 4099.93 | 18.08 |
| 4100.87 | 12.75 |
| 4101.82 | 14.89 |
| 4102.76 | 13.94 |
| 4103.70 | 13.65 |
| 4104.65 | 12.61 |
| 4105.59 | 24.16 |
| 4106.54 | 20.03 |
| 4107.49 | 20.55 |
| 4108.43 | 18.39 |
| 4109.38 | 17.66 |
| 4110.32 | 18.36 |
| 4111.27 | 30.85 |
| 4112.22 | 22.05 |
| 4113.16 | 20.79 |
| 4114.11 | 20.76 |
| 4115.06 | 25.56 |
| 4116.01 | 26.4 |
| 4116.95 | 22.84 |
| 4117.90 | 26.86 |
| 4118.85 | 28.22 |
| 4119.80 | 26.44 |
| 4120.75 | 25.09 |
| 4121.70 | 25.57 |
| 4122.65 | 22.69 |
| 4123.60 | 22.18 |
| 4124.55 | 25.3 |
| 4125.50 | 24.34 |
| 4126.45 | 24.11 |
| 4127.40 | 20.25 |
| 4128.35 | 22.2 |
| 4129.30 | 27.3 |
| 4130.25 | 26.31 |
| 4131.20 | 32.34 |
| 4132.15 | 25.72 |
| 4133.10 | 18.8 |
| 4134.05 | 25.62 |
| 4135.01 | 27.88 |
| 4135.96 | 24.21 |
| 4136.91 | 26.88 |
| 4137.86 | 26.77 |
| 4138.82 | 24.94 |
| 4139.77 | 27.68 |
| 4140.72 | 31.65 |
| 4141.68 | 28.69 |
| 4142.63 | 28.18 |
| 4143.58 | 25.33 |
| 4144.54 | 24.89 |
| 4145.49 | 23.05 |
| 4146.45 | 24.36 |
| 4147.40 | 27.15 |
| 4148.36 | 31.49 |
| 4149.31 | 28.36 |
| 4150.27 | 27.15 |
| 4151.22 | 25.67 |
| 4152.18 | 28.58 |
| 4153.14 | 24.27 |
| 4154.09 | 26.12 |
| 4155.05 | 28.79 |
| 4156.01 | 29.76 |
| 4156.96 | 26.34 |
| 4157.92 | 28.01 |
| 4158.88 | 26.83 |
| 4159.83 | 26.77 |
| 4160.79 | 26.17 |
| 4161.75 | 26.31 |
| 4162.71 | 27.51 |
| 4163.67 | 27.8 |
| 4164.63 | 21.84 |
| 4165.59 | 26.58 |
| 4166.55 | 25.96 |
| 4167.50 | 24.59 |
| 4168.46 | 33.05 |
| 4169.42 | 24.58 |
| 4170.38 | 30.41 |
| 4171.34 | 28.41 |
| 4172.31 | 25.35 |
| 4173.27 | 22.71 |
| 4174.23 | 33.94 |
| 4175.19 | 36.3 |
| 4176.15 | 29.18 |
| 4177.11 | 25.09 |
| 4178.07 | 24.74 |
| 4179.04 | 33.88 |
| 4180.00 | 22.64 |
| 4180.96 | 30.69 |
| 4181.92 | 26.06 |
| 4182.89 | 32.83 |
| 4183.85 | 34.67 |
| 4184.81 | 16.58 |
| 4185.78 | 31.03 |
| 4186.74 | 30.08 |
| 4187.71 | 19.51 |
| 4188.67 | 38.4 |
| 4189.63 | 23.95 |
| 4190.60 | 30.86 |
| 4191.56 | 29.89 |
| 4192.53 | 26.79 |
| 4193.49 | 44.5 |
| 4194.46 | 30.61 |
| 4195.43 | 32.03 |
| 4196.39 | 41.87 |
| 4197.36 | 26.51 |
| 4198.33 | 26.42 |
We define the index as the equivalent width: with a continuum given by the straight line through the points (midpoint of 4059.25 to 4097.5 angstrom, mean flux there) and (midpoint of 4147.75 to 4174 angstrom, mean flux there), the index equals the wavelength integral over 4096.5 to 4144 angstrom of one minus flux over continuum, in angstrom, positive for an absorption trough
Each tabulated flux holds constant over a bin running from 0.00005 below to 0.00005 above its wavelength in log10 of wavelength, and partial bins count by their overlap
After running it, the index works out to 6.6 angstrom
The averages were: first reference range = 25.7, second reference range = 27.1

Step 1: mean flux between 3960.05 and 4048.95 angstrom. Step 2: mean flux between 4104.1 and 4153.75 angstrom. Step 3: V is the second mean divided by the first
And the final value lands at 0.98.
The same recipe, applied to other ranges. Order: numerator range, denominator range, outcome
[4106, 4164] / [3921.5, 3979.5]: 1.21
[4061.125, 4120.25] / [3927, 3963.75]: 1.05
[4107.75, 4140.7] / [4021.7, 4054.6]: 0.87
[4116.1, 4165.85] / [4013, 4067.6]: 0.93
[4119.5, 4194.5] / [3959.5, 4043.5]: 1.09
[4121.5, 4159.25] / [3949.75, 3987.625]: 1.27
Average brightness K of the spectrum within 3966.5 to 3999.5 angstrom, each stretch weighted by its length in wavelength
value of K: 21.9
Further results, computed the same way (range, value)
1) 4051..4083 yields 27.4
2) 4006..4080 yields 27.8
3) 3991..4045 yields 28.1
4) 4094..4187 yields 24.9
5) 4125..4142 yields 25.8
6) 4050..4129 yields 24.1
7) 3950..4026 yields 24.3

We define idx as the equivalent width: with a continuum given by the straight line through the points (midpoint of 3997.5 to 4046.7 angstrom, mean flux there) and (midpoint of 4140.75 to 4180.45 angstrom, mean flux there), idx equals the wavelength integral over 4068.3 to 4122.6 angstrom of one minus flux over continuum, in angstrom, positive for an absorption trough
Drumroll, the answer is 9.1 angstrom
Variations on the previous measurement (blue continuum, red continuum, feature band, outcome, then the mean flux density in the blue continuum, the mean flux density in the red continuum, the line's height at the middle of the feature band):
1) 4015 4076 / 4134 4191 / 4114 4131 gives 1.75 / 28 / 27.5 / 27.6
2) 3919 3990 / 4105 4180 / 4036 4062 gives -3.98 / 21.6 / 25.9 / 23.8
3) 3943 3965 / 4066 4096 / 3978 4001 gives -1.34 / 23.5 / 25.9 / 24.2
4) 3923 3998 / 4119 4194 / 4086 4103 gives 3.62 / 22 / 27.2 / 25.5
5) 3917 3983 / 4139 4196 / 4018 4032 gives -2.88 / 21.3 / 28.1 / 23.6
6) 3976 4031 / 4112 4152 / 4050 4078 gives -1.21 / 26.8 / 25.6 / 26.2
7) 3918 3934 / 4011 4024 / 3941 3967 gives 1.90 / 22.3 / 30.1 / 24.7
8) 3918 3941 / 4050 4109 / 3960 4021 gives -2.08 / 22.2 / 24.2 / 23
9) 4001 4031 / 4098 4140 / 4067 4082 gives -1.61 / 28.3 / 22.5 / 25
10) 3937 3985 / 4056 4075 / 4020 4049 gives -3.03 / 21.3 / 27.5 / 25.6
